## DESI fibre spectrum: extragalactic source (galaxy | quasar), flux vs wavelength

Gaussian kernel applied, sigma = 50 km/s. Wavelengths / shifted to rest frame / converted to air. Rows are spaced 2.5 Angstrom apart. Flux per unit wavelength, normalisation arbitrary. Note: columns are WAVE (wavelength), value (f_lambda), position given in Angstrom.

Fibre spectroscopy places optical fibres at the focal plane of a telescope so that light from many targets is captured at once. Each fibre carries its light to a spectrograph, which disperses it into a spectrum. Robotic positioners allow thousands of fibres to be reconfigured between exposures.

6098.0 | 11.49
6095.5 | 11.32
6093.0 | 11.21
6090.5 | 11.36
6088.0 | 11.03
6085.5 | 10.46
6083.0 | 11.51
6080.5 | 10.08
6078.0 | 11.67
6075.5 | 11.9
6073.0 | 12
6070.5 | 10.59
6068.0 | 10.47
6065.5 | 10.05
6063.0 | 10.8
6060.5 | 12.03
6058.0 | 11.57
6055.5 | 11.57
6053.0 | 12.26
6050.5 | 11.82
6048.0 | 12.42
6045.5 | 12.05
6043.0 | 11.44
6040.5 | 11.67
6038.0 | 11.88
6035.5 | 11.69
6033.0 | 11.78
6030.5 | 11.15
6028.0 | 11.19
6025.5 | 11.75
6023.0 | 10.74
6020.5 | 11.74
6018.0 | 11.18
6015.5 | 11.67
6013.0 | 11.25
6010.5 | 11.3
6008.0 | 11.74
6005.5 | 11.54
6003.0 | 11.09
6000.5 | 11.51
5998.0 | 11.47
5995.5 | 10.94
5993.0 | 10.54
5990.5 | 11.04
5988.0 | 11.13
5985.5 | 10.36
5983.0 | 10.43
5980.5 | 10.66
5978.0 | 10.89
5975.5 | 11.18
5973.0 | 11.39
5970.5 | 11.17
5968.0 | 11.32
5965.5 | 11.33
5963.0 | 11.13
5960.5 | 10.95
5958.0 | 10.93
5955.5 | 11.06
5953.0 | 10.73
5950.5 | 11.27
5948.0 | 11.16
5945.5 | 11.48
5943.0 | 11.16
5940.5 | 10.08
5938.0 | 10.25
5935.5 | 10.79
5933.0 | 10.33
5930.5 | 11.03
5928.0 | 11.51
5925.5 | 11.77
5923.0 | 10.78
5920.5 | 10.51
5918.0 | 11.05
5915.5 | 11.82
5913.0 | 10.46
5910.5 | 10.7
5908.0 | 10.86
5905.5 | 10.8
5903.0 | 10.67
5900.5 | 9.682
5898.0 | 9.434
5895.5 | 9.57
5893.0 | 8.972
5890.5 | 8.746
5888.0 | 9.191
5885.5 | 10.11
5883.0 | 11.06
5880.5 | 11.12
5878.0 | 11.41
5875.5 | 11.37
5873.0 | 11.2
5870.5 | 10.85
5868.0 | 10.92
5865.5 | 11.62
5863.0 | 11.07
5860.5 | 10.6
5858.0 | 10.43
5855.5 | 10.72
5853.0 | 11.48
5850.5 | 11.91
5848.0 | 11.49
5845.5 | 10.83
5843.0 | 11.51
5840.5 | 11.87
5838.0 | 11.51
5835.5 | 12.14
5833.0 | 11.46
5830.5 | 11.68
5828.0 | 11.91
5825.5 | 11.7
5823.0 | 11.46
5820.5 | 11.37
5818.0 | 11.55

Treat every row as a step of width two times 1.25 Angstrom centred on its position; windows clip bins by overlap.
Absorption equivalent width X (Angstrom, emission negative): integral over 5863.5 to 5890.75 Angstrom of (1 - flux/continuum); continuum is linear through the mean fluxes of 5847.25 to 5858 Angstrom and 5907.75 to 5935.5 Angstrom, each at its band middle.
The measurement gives 1.0 Angstrom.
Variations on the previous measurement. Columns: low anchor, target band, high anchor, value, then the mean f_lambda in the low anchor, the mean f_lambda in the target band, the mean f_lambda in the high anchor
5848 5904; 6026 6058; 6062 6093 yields -2.4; 10.6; 11.7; 11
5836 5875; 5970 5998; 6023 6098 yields 1.1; 11.2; 10.9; 11.4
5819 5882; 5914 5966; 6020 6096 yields 1.7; 11.3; 11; 11.4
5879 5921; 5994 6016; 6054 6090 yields -1.2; 10.3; 11.4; 11.1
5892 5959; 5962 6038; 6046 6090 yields -1.3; 10.7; 11.2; 11.3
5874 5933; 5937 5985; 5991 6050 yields 0.1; 10.5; 11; 11.5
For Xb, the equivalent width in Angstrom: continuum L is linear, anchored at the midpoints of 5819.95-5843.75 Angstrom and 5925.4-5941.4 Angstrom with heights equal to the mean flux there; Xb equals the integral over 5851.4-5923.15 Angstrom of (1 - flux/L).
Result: 3.7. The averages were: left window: 11.7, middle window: 10.6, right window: 10.8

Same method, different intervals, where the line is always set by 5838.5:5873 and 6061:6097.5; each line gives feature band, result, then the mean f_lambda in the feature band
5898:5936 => 1.18 Angstrom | 10.8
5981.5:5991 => 0.34 Angstrom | 10.7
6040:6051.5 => -0.85 Angstrom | 11.9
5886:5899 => 2.25 Angstrom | 9.23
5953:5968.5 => 0.07 Angstrom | 11.1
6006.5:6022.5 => -0.50 Angstrom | 11.4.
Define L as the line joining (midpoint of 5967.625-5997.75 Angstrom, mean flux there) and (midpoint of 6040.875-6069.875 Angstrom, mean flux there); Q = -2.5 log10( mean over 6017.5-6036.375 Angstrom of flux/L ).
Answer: -0.01 mag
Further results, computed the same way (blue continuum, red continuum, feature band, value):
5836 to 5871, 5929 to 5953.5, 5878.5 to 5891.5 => 0.10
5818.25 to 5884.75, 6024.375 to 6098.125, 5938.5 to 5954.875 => 0.04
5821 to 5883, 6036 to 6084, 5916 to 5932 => 0.02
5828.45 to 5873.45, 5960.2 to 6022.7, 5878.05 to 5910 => 0.12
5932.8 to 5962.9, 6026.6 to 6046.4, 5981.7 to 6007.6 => 0.02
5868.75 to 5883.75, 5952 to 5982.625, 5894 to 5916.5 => 0.07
